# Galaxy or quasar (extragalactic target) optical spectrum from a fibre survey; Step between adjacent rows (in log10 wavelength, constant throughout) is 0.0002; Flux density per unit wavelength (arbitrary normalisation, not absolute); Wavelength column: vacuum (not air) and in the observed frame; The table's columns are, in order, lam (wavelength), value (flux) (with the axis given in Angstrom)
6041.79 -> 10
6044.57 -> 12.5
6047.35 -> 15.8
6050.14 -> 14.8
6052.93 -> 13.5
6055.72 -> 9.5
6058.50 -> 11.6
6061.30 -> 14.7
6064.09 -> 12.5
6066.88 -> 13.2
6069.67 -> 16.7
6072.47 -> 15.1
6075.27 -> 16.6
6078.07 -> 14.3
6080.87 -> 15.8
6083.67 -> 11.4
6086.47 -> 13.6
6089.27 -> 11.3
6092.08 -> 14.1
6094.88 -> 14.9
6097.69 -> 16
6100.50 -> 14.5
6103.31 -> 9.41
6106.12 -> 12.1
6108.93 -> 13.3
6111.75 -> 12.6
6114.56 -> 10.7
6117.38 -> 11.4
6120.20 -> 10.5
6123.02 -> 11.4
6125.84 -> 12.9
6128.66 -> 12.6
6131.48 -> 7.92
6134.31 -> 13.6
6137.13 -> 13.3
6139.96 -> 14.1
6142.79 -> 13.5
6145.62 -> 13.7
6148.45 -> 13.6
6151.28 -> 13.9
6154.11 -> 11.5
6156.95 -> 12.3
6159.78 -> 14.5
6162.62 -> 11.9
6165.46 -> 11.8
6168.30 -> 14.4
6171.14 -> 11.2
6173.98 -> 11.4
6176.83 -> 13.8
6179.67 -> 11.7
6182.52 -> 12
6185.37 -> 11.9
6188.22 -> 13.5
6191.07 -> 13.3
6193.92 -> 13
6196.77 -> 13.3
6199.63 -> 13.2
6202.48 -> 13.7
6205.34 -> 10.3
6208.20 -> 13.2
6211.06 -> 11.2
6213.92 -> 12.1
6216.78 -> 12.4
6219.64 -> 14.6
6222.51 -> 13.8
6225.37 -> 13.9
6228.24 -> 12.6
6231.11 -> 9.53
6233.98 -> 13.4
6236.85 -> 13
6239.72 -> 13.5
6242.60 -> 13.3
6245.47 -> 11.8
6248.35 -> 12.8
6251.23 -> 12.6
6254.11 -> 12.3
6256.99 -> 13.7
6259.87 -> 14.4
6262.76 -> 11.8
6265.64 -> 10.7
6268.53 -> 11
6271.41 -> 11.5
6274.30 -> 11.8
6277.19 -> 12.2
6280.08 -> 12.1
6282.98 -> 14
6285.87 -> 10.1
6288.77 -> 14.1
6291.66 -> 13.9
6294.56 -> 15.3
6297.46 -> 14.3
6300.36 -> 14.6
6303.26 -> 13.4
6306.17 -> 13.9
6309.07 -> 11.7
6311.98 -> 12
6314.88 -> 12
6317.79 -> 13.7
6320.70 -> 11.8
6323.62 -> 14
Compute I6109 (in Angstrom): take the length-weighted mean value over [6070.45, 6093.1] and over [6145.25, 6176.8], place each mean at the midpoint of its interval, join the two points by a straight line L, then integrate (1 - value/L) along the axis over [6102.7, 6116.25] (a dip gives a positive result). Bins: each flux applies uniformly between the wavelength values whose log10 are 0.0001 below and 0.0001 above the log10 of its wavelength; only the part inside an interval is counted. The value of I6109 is 1.87 Angstrom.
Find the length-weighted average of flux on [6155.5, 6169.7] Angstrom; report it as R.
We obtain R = 13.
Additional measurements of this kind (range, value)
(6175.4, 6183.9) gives 12.5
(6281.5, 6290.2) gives 12.7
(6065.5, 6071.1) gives 15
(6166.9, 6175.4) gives 12.3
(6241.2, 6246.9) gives 12.6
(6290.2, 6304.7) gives 14.3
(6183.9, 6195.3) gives 12.9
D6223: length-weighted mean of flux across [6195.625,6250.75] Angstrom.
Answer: 12.7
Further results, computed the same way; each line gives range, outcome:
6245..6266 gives 12.6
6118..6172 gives 12.6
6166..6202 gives 12.7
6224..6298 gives 12.7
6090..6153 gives 12.7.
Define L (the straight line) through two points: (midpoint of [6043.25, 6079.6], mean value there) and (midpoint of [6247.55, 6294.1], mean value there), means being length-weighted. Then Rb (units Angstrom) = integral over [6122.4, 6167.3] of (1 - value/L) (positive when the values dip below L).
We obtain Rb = 2.2 Angstrom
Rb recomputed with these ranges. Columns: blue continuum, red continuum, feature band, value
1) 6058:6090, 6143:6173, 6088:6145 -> 3.9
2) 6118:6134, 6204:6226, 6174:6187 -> -0.2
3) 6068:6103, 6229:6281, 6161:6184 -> 1.7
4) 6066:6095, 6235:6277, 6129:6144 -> 1.3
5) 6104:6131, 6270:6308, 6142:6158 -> -1.4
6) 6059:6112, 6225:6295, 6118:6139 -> 2.6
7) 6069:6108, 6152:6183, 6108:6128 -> 2.3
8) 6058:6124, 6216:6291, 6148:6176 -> 0.7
